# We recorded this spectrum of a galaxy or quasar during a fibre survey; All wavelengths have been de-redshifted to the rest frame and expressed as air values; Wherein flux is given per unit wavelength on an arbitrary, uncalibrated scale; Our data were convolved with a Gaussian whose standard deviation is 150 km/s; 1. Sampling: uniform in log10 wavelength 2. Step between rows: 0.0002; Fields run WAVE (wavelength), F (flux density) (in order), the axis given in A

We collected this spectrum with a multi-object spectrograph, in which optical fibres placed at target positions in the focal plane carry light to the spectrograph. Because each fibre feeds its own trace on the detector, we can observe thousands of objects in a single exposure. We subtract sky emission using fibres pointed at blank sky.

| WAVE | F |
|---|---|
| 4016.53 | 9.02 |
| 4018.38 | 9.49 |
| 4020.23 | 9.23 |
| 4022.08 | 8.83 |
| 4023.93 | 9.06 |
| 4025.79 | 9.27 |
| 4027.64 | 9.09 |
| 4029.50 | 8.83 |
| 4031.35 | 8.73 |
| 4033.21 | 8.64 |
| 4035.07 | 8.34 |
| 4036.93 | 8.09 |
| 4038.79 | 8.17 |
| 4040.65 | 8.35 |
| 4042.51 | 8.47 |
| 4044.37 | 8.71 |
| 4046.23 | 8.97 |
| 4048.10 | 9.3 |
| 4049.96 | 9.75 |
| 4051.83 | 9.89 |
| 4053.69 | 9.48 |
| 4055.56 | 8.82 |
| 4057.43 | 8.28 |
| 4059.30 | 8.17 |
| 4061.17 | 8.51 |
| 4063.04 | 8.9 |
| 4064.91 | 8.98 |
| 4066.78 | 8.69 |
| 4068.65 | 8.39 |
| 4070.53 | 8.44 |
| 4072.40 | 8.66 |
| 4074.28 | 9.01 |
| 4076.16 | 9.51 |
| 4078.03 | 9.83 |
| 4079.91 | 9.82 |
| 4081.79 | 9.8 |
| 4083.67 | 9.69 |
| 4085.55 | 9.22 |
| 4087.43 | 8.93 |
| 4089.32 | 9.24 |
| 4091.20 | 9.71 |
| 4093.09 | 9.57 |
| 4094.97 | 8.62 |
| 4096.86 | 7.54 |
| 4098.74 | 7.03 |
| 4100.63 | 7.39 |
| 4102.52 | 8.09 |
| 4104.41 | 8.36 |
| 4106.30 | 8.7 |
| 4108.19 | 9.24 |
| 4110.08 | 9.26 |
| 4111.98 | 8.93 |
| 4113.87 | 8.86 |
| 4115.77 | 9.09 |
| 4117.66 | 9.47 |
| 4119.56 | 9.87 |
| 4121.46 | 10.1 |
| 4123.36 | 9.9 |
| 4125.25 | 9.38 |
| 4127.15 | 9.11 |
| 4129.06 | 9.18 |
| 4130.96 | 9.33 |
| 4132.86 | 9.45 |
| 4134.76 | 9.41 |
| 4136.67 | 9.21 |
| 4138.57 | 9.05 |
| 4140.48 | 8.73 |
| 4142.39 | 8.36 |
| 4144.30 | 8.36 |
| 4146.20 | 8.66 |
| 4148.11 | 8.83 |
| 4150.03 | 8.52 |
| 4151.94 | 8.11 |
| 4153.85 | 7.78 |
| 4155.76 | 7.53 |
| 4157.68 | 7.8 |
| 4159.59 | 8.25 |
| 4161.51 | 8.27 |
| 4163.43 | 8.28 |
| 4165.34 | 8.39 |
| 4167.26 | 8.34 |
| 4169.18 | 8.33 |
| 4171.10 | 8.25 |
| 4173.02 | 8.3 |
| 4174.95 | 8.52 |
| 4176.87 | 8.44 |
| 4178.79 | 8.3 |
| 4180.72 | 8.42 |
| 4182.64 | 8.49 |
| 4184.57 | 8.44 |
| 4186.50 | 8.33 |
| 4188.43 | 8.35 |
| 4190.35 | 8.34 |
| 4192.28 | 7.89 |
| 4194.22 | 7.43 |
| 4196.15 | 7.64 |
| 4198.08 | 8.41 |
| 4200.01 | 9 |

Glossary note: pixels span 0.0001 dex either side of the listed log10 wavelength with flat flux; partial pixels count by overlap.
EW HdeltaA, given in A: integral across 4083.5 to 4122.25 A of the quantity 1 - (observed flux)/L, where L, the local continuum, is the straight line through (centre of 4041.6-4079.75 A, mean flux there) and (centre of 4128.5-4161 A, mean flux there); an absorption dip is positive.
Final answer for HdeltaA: -0.44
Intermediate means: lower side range 8.96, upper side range 8.61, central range 8.88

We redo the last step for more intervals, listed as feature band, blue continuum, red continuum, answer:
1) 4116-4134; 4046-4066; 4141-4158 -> -2.28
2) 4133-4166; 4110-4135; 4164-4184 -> 1.47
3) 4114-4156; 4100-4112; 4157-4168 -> -2.98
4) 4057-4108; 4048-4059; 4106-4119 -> 2.02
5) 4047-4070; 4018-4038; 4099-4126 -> -0.05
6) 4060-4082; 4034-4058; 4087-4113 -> -0.73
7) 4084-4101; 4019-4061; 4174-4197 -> -0.09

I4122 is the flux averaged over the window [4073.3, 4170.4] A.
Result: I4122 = 8.85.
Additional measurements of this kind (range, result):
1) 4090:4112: 8.53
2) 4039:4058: 8.99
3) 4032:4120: 8.86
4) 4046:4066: 9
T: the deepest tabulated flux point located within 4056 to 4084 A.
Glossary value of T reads 8.17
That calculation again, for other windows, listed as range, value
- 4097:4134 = 7.03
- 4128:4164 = 7.53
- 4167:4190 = 8.25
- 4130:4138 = 9.21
